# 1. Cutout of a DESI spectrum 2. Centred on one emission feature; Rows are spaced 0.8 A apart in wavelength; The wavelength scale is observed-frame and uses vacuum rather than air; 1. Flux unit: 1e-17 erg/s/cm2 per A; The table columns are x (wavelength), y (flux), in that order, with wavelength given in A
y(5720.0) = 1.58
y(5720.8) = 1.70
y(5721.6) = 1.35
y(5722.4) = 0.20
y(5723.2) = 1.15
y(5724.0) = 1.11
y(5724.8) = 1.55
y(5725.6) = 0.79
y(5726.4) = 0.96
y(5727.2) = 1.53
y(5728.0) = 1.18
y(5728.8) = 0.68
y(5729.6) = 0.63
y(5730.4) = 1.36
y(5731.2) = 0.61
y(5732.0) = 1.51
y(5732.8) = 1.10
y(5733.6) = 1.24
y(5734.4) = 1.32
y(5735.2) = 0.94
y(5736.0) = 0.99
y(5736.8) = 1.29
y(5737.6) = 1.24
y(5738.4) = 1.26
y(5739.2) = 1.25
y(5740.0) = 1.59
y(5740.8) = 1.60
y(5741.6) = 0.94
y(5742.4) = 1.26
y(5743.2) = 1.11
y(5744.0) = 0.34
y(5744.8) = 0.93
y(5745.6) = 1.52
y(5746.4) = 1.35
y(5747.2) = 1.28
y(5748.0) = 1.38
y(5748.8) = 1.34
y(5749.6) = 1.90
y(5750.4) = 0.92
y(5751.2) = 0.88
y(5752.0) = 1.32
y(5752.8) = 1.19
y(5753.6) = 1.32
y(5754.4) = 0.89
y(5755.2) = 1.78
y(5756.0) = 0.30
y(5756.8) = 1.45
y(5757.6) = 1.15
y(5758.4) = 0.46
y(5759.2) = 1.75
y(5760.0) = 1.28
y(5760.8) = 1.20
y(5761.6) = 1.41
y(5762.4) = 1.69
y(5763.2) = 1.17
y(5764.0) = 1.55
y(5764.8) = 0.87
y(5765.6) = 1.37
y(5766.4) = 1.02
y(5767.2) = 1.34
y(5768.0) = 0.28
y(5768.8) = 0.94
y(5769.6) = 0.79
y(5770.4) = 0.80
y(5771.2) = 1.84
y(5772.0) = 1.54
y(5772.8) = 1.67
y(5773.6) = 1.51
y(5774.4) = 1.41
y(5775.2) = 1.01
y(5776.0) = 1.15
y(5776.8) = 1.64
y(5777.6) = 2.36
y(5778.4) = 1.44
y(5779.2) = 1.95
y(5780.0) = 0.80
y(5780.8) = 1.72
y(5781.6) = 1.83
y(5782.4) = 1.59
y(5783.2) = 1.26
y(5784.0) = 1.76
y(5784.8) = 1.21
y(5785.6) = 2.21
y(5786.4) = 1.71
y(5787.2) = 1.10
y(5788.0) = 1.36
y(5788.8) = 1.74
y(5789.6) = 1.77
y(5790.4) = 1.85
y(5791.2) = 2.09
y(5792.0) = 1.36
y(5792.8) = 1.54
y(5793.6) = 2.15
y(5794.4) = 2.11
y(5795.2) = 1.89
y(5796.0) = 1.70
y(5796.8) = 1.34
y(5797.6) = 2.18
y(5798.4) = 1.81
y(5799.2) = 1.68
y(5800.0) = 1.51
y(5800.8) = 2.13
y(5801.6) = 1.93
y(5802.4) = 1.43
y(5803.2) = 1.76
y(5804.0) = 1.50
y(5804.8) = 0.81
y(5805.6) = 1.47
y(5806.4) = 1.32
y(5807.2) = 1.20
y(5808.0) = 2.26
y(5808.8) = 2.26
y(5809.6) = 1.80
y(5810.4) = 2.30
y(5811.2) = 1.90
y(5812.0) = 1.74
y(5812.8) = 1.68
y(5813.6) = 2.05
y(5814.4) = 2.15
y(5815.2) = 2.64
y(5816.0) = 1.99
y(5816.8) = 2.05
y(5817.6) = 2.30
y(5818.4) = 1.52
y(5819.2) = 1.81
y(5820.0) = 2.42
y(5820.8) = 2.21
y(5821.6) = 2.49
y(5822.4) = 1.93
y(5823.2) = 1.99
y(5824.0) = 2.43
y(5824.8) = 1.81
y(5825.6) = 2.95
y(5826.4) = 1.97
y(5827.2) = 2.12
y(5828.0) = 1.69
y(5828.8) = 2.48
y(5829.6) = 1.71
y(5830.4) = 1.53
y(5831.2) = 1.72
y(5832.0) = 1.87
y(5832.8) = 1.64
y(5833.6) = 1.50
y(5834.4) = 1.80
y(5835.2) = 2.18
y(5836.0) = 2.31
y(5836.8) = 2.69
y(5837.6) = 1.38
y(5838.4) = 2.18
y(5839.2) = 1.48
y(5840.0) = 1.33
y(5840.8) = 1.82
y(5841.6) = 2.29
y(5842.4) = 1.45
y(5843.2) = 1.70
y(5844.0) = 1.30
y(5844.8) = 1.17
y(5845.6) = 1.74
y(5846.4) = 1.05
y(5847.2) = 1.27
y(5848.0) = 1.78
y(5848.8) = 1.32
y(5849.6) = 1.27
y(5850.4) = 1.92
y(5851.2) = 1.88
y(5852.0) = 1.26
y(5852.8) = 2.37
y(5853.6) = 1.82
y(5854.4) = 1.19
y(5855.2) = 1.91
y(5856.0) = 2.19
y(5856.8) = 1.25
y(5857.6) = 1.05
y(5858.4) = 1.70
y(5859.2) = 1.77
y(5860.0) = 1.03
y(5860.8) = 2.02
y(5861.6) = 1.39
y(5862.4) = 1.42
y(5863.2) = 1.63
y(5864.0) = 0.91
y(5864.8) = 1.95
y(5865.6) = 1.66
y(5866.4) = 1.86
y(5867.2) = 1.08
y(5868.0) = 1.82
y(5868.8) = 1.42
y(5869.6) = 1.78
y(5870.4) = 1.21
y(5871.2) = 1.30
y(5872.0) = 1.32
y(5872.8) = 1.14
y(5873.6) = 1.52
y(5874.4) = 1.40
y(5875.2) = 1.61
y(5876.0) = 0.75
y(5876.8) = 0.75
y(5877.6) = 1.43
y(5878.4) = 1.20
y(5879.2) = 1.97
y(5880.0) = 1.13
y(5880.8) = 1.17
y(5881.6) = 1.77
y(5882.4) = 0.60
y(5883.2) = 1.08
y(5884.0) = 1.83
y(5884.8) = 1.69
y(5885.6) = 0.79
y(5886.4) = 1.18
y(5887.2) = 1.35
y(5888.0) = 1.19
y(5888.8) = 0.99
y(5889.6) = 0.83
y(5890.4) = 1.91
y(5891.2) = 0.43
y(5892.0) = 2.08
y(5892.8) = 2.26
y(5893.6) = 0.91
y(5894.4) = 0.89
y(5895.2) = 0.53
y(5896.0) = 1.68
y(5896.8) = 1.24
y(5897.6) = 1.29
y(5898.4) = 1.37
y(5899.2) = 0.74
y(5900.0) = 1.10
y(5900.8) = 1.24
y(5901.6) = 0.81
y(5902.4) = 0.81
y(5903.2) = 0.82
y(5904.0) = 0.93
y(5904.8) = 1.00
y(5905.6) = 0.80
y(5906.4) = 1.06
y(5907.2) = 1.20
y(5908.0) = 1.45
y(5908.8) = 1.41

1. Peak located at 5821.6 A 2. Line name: Mg II 2798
